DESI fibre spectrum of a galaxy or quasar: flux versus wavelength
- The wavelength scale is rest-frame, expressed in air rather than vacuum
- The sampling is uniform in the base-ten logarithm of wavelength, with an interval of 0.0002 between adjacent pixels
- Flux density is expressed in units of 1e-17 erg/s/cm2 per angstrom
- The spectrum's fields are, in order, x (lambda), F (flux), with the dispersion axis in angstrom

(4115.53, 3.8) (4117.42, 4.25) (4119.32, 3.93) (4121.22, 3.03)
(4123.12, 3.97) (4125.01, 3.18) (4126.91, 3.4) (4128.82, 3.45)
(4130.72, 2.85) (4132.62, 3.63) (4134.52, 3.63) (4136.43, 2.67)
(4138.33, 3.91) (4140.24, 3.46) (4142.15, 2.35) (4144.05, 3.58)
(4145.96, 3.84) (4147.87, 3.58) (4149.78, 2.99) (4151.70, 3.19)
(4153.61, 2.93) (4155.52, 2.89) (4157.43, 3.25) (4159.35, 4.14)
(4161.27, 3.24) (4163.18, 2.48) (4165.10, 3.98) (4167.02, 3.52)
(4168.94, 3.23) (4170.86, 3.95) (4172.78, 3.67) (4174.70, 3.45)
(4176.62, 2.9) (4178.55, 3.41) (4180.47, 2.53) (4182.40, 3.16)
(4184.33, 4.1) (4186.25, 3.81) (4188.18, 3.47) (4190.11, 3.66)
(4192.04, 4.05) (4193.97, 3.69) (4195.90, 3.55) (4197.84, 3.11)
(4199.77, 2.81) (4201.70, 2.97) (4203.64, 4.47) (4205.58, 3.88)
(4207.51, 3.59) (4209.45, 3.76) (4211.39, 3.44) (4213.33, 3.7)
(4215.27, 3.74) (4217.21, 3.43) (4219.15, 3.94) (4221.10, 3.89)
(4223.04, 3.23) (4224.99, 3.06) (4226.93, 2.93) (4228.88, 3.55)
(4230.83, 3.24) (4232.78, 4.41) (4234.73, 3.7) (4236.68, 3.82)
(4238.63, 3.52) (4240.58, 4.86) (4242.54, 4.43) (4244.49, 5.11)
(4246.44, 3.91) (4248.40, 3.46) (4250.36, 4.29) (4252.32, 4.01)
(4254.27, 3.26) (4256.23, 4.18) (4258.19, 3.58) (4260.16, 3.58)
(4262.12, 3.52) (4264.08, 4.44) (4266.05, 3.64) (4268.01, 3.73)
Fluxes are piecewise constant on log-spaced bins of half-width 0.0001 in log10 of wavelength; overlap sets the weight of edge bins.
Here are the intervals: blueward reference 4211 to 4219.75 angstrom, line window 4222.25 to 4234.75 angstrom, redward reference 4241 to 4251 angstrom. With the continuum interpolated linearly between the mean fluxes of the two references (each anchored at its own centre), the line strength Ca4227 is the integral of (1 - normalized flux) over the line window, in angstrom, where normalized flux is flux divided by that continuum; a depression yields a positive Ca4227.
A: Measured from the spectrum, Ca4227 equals 1.6 angstrom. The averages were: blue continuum 3.65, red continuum 4.27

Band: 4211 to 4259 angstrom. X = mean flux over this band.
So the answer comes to 3.79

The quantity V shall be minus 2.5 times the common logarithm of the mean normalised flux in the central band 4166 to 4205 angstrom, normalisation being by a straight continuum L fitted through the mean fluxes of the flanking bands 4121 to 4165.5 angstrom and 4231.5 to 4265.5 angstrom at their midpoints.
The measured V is 0.03 mag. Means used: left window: 3.31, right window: 3.99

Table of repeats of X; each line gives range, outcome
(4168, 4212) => 3.51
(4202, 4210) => 3.85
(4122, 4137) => 3.36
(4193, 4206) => 3.48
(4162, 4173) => 3.45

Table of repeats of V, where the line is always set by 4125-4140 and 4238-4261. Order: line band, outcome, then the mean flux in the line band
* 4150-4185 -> 0.07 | 3.32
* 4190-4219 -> 0.05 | 3.6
